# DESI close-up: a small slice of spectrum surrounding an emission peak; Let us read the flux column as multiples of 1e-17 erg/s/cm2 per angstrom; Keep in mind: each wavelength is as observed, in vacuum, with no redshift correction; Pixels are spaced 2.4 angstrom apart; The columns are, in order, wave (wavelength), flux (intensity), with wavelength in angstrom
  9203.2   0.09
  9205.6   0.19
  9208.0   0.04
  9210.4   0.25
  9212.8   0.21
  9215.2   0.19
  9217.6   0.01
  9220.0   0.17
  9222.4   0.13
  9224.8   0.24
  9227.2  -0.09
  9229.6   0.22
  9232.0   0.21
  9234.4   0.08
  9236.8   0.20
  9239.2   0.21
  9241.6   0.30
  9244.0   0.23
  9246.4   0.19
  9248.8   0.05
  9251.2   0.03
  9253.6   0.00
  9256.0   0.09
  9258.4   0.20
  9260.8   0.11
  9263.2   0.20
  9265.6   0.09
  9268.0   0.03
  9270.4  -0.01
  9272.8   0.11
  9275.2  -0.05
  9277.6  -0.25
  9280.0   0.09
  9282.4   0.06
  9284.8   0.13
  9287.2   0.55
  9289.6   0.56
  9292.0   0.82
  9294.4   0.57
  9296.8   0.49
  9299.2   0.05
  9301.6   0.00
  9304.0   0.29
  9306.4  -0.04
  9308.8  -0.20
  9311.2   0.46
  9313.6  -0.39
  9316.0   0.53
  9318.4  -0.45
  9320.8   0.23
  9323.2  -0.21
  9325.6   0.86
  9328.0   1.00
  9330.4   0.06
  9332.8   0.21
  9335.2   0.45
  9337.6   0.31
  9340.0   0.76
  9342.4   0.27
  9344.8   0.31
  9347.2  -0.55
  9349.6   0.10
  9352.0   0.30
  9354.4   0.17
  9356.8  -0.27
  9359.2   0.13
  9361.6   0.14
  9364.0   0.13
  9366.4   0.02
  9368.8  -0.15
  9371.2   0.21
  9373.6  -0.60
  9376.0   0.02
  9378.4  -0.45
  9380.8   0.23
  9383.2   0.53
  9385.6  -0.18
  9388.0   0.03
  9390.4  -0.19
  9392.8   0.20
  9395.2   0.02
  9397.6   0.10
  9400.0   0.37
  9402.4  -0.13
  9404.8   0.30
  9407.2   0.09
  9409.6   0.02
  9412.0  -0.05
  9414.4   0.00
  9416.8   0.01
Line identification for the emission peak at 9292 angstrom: Hgamma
